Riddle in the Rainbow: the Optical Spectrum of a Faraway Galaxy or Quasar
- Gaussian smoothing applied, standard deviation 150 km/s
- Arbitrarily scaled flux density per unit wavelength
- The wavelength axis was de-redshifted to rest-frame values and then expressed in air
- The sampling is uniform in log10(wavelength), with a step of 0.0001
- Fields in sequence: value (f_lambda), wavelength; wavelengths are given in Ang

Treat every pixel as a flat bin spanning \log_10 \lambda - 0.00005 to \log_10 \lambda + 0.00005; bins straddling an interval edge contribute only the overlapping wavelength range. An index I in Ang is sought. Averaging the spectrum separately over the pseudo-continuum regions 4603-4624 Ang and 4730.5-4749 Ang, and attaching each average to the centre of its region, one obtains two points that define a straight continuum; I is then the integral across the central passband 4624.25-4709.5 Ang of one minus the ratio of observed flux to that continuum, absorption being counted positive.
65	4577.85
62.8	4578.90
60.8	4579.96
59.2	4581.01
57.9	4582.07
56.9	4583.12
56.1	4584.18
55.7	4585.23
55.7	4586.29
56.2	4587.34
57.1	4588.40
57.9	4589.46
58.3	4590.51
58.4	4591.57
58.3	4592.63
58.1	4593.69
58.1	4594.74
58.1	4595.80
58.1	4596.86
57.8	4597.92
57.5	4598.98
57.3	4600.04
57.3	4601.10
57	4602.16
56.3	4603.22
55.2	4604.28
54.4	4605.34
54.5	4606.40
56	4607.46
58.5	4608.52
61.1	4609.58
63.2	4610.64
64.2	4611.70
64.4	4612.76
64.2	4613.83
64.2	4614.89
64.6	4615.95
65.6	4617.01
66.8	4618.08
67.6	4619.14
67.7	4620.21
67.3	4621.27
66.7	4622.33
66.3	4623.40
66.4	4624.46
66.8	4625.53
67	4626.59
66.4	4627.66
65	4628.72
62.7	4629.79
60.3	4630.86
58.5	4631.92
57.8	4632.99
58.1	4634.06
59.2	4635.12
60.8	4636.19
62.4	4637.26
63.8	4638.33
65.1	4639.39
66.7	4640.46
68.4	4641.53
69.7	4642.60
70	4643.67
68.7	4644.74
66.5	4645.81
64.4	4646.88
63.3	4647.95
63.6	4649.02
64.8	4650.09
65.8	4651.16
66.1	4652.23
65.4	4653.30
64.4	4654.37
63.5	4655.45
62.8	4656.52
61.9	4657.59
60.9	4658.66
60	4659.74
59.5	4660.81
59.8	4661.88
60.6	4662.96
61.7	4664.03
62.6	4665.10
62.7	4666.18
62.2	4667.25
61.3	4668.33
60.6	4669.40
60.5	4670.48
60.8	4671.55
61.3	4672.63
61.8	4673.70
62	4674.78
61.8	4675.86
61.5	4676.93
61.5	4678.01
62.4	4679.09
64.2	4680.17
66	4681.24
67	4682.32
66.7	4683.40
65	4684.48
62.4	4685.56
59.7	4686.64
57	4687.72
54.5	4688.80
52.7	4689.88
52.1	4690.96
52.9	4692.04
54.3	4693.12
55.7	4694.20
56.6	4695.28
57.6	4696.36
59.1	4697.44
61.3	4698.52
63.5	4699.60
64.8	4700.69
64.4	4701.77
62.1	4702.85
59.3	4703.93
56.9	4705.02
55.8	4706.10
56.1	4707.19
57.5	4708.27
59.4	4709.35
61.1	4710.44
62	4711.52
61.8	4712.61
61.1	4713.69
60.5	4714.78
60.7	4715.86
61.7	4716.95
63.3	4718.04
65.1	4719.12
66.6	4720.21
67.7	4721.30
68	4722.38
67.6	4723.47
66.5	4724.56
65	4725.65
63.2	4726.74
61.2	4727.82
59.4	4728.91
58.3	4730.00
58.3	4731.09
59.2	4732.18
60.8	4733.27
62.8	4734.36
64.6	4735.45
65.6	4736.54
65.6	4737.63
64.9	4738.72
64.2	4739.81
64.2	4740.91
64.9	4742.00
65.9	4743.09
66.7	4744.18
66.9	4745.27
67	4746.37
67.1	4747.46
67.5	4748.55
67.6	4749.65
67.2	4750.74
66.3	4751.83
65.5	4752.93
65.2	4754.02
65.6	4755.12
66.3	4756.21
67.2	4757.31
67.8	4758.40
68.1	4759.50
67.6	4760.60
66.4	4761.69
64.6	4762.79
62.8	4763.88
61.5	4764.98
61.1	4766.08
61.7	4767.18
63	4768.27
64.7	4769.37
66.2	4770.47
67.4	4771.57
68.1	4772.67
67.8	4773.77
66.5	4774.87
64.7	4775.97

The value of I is 2.1 Ang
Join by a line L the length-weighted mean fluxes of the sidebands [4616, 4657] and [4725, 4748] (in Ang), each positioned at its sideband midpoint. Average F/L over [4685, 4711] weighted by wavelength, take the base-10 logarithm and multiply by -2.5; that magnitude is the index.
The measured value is 0.104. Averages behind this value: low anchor 64.8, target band 58.2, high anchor 63.6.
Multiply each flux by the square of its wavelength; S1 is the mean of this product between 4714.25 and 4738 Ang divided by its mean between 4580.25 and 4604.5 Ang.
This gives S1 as 1.2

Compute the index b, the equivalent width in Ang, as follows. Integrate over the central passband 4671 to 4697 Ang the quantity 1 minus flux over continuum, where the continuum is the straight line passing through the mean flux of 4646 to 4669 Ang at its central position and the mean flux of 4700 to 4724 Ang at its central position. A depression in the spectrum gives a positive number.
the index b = 1.04 Ang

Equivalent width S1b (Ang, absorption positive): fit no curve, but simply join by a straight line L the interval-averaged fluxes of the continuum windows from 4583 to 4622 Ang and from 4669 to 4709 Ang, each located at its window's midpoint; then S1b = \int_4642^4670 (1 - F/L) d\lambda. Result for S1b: -1.7 Ang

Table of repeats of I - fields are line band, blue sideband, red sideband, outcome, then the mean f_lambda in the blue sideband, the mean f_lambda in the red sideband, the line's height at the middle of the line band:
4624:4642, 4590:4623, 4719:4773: -0.5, 60.6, 64.9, 61.4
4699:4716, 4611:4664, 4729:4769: 1.1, 64.2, 64.7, 64.5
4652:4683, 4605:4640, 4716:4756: 0.7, 63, 64.6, 63.7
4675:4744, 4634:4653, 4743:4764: 4.7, 65.1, 66.6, 66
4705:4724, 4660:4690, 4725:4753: 0.4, 61.5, 64.2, 63.2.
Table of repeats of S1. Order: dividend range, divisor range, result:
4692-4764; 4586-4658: 1.06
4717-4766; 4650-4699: 1.10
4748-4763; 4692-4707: 1.16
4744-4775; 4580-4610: 1.23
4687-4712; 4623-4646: 0.93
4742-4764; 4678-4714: 1.14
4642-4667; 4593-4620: 1.08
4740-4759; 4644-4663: 1.09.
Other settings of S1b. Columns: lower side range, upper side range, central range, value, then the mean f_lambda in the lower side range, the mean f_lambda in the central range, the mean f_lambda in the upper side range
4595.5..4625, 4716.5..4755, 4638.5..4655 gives -1.00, 61.4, 66.1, 64.6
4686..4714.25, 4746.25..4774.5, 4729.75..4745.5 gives -0.13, 58.5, 63.6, 65.8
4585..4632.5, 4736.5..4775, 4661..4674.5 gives 0.33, 60.9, 61.3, 65.7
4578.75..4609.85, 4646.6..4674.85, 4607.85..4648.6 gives -3.05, 57.5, 64.5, 62.4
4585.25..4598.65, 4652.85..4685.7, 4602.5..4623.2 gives -1.18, 57.6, 62.3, 62.4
